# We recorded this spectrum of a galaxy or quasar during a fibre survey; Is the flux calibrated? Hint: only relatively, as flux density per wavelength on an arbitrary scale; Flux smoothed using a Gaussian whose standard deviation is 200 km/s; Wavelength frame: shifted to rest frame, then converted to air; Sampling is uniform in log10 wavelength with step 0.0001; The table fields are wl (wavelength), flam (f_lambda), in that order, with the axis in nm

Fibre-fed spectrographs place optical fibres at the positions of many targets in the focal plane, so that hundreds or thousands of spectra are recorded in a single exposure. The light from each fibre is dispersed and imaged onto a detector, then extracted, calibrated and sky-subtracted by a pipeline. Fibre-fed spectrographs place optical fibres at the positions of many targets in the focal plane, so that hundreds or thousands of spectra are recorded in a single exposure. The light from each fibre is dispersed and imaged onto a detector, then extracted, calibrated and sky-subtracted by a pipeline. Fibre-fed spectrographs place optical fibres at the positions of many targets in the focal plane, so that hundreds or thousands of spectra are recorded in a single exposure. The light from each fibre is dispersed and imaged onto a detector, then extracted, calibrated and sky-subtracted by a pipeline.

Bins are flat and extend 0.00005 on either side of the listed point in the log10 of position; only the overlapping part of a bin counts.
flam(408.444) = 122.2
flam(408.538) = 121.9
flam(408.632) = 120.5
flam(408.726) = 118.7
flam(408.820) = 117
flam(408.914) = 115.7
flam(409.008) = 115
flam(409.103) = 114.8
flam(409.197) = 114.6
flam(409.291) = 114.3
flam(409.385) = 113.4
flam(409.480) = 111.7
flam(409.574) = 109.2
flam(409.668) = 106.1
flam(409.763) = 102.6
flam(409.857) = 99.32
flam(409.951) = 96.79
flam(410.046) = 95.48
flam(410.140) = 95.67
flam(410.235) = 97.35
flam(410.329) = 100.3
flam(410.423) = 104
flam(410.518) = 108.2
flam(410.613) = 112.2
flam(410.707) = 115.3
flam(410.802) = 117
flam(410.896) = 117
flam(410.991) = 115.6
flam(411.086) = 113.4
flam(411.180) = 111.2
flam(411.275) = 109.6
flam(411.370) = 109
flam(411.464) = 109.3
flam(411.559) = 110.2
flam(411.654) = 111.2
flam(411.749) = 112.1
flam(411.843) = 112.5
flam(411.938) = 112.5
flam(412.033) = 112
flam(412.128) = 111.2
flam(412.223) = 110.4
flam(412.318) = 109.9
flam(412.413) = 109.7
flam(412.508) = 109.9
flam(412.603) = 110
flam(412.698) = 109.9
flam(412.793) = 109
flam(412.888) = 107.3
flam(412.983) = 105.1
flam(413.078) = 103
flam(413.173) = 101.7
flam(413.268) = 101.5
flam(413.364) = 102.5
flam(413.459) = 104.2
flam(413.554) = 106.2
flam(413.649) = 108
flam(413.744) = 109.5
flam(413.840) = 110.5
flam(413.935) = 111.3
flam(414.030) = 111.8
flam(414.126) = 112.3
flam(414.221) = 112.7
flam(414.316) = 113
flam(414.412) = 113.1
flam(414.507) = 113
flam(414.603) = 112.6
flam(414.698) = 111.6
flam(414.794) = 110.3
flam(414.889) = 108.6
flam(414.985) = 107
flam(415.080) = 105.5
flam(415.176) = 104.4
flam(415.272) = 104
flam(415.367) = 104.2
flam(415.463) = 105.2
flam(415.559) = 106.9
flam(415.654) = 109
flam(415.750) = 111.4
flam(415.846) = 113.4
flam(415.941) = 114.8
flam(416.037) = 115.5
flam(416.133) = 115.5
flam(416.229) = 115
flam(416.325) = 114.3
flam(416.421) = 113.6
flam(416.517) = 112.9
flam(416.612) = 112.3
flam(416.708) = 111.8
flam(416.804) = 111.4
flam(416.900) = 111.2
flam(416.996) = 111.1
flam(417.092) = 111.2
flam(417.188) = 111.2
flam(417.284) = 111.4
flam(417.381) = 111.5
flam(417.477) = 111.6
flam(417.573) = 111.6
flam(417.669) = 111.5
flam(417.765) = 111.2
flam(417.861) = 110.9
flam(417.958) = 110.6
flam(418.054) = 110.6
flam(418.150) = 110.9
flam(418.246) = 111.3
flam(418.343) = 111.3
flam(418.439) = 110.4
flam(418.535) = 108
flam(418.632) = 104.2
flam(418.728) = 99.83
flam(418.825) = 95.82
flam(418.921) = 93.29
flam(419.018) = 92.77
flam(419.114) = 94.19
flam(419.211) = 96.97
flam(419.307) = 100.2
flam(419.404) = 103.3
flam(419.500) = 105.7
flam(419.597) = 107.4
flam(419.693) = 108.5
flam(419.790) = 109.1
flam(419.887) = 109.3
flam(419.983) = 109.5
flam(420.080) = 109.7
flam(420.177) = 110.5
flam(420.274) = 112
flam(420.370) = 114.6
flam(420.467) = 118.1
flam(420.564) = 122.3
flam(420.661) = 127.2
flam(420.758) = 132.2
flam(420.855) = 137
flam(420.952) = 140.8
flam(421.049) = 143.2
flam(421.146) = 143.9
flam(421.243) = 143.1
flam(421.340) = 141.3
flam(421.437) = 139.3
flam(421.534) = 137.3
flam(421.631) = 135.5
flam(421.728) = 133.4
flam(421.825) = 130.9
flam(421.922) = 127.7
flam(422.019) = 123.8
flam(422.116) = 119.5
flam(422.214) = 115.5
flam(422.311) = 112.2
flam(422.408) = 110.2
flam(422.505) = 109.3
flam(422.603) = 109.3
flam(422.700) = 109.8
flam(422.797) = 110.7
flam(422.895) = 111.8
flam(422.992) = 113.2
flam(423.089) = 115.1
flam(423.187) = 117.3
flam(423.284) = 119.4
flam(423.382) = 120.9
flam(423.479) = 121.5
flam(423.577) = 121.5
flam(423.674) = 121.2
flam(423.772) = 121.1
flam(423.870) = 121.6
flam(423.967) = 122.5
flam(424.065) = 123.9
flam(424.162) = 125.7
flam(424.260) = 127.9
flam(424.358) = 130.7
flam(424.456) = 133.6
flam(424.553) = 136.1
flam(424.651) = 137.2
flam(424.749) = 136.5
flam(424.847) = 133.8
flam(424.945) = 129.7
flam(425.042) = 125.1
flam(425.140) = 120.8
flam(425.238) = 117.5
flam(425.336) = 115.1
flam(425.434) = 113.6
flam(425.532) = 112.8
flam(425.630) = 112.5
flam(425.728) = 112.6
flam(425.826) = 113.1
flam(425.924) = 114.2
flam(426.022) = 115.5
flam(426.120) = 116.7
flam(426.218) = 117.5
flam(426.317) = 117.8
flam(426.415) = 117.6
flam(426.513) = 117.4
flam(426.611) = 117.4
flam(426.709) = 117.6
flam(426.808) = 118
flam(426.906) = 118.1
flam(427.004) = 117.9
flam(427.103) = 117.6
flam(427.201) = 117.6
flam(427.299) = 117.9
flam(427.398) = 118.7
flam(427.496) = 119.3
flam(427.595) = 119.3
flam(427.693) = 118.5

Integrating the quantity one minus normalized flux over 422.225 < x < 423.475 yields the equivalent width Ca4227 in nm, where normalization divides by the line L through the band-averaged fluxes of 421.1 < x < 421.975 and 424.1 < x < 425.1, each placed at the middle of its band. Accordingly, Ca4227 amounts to 0.19 nm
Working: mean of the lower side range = 137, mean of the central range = 114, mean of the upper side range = 131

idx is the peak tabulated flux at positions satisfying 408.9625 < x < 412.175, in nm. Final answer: 117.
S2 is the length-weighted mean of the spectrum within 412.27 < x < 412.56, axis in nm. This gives 110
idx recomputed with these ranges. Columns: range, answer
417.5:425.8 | 143.9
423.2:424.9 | 137.2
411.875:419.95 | 115.5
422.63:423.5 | 121.5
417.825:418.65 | 111.3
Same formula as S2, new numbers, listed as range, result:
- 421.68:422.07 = 129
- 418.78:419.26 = 94.7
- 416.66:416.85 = 112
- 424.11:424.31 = 127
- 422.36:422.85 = 110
